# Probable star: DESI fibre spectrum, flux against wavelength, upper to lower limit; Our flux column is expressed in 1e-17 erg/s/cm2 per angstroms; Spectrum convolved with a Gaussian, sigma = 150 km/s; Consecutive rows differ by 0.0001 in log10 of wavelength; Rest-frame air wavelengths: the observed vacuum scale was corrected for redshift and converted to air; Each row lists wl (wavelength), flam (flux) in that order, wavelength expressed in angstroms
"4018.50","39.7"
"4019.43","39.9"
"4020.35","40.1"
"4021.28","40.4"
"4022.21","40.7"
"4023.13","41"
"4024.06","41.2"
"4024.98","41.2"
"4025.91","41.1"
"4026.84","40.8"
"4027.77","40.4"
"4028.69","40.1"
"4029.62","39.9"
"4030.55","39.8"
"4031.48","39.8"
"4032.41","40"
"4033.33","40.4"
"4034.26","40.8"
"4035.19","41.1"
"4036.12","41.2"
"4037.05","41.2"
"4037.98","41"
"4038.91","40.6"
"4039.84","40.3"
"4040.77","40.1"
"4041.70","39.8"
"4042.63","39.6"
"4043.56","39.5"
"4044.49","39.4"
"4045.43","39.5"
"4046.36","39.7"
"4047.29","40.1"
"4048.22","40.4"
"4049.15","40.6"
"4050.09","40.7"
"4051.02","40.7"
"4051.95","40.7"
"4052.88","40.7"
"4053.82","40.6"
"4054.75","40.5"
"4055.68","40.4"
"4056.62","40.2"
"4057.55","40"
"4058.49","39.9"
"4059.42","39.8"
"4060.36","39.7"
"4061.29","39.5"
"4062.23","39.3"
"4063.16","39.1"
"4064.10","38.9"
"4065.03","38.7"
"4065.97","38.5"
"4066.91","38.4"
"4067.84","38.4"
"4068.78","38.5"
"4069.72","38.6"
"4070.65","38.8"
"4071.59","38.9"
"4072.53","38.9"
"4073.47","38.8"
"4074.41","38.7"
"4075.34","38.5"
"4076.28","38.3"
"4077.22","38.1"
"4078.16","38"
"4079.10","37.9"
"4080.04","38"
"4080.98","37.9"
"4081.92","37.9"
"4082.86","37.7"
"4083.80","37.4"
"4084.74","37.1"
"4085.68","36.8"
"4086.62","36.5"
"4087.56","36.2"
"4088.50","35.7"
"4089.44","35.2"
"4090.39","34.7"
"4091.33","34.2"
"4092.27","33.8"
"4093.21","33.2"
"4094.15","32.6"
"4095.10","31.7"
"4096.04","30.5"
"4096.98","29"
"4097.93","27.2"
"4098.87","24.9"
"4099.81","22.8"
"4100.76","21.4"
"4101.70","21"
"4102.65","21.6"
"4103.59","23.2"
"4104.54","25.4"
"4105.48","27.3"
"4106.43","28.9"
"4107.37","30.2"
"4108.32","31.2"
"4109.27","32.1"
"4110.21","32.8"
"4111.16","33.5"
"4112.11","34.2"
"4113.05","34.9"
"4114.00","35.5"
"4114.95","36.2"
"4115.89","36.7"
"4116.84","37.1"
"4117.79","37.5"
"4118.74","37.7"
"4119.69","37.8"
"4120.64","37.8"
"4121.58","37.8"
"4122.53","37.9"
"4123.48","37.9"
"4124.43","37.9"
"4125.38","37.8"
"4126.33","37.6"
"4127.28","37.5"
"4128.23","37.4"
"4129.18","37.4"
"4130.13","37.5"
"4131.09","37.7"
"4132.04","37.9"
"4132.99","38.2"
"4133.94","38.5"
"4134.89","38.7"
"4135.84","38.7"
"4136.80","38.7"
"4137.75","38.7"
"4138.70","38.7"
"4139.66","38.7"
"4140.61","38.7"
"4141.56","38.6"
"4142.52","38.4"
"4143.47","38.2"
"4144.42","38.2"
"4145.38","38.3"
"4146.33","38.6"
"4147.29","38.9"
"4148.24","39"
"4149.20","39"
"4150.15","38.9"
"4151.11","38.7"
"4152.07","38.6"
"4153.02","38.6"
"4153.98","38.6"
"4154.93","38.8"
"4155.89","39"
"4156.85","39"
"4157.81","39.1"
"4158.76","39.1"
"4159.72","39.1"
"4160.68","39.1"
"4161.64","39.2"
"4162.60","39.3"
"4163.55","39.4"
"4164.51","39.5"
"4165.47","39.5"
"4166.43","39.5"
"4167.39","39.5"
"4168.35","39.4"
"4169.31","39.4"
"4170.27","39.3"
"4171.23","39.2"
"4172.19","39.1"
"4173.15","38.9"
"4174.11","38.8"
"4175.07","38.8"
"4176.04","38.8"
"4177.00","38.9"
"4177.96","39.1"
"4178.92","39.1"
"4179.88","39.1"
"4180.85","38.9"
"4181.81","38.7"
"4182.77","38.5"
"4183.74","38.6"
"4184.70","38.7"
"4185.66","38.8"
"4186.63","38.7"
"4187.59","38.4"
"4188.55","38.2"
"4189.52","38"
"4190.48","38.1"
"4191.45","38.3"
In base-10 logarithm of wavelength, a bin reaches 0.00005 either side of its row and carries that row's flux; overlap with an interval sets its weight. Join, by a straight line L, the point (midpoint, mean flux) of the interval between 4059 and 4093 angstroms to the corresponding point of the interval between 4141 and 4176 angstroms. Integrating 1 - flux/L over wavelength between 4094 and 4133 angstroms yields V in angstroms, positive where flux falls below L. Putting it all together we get 5.5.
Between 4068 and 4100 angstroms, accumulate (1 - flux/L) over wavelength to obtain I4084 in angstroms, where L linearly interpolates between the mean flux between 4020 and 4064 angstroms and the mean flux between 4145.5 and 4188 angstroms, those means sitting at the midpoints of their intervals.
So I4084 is 3.5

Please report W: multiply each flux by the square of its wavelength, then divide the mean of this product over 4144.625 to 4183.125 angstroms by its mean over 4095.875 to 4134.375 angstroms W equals 1.2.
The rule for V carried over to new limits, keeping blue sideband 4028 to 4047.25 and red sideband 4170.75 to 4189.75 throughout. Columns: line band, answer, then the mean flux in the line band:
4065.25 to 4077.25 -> 0.4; 38.6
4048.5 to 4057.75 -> -0.1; 40.5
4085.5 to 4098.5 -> 2.1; 33.2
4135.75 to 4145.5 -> 0.2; 38.5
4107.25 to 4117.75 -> 1.4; 34.3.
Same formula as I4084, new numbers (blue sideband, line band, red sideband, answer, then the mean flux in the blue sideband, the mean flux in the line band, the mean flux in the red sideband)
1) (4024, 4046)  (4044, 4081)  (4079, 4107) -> -3.29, 40.3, 39.3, 31.5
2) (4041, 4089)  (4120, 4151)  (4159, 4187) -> 0.61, 39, 38.3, 39.1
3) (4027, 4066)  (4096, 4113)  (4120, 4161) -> 4.93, 40.1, 27.7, 38.4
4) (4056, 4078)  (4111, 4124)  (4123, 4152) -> 0.61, 39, 36.7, 38.3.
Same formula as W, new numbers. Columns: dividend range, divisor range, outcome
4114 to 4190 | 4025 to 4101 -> 1.06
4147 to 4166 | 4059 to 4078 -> 1.05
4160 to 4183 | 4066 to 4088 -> 1.08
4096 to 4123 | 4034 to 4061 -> 0.80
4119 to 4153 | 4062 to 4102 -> 1.11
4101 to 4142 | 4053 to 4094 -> 0.95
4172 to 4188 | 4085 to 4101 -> 1.27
